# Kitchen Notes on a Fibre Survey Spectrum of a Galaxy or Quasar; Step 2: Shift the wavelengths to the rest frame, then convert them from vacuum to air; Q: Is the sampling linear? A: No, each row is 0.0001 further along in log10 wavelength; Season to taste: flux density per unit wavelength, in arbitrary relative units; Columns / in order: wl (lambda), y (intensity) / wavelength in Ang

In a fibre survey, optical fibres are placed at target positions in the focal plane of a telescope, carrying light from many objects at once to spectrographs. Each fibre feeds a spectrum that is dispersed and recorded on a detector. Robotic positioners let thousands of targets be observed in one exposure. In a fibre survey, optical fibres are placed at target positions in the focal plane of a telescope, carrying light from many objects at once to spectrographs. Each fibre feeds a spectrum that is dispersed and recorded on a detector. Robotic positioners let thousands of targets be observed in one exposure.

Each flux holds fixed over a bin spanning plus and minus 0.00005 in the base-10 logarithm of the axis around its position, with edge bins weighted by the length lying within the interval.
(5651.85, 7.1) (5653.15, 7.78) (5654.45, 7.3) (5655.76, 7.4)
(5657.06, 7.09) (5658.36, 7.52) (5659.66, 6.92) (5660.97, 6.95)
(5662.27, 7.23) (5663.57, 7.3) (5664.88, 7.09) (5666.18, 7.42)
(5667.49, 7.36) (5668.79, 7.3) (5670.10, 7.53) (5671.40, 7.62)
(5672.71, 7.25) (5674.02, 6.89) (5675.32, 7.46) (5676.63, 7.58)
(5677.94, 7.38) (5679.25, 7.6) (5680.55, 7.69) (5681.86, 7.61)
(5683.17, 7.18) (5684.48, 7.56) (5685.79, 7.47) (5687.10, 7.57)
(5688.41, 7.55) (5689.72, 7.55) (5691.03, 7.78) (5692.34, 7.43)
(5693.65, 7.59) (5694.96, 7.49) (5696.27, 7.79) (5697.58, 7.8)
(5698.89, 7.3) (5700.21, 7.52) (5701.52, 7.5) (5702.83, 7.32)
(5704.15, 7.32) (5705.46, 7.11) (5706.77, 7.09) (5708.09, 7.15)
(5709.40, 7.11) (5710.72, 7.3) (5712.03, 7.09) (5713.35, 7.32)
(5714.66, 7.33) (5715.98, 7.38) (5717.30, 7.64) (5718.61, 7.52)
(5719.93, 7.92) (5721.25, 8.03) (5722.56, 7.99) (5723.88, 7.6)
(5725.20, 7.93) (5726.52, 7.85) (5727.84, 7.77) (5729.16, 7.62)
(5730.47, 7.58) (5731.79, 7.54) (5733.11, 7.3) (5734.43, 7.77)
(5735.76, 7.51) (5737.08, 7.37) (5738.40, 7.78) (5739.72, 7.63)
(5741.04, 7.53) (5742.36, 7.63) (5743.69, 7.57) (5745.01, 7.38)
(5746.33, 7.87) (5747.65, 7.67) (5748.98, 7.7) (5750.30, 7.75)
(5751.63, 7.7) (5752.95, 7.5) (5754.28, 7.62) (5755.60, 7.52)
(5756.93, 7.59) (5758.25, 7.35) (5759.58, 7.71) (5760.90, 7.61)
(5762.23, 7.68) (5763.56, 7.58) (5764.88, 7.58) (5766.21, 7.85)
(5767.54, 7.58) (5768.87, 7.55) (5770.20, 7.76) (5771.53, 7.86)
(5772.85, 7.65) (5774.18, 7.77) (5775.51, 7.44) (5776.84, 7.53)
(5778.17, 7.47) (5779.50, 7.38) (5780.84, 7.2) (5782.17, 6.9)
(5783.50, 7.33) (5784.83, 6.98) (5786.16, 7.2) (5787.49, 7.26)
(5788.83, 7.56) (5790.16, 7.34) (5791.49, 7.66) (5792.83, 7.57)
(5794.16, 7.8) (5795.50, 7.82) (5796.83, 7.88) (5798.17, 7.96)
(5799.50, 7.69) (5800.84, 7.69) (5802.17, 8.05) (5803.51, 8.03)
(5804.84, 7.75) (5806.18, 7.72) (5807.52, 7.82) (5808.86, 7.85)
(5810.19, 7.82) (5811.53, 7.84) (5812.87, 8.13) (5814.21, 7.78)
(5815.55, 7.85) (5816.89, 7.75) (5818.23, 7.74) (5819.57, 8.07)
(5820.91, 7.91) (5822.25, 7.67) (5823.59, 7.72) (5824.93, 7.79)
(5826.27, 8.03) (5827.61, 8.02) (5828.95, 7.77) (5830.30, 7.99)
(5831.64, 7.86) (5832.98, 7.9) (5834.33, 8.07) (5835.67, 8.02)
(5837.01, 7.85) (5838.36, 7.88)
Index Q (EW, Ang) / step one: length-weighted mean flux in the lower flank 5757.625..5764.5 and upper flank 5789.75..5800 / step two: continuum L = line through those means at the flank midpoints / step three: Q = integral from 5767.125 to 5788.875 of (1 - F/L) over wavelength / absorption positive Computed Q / 0.6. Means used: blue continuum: 7.59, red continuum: 7.72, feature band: 7.43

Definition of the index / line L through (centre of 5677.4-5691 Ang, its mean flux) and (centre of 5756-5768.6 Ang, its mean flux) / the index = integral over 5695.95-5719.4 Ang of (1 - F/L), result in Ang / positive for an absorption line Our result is 0.59 Ang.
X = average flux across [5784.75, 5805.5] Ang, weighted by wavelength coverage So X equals 7.66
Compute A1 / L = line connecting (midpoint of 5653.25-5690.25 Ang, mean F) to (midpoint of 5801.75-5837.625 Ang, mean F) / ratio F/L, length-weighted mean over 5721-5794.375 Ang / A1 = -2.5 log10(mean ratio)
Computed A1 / 0.01 mag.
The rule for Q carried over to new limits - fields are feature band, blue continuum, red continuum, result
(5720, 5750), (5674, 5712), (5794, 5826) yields -0.34 Ang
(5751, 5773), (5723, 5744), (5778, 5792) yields -0.56 Ang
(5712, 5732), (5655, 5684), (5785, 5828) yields -0.40 Ang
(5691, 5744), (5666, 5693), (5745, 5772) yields 0.15 Ang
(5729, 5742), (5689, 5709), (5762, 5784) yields -0.13 Ang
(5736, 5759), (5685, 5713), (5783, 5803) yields -0.27 Ang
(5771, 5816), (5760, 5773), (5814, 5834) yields 0.75 Ang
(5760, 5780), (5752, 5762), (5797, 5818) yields 0.05 Ang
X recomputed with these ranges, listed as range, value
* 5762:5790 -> 7.48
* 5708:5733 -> 7.57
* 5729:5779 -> 7.61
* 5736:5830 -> 7.66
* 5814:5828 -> 7.85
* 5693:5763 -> 7.55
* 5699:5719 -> 7.31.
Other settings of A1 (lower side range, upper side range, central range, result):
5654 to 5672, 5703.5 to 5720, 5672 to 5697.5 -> -0.03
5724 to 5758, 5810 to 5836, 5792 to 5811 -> 0.00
